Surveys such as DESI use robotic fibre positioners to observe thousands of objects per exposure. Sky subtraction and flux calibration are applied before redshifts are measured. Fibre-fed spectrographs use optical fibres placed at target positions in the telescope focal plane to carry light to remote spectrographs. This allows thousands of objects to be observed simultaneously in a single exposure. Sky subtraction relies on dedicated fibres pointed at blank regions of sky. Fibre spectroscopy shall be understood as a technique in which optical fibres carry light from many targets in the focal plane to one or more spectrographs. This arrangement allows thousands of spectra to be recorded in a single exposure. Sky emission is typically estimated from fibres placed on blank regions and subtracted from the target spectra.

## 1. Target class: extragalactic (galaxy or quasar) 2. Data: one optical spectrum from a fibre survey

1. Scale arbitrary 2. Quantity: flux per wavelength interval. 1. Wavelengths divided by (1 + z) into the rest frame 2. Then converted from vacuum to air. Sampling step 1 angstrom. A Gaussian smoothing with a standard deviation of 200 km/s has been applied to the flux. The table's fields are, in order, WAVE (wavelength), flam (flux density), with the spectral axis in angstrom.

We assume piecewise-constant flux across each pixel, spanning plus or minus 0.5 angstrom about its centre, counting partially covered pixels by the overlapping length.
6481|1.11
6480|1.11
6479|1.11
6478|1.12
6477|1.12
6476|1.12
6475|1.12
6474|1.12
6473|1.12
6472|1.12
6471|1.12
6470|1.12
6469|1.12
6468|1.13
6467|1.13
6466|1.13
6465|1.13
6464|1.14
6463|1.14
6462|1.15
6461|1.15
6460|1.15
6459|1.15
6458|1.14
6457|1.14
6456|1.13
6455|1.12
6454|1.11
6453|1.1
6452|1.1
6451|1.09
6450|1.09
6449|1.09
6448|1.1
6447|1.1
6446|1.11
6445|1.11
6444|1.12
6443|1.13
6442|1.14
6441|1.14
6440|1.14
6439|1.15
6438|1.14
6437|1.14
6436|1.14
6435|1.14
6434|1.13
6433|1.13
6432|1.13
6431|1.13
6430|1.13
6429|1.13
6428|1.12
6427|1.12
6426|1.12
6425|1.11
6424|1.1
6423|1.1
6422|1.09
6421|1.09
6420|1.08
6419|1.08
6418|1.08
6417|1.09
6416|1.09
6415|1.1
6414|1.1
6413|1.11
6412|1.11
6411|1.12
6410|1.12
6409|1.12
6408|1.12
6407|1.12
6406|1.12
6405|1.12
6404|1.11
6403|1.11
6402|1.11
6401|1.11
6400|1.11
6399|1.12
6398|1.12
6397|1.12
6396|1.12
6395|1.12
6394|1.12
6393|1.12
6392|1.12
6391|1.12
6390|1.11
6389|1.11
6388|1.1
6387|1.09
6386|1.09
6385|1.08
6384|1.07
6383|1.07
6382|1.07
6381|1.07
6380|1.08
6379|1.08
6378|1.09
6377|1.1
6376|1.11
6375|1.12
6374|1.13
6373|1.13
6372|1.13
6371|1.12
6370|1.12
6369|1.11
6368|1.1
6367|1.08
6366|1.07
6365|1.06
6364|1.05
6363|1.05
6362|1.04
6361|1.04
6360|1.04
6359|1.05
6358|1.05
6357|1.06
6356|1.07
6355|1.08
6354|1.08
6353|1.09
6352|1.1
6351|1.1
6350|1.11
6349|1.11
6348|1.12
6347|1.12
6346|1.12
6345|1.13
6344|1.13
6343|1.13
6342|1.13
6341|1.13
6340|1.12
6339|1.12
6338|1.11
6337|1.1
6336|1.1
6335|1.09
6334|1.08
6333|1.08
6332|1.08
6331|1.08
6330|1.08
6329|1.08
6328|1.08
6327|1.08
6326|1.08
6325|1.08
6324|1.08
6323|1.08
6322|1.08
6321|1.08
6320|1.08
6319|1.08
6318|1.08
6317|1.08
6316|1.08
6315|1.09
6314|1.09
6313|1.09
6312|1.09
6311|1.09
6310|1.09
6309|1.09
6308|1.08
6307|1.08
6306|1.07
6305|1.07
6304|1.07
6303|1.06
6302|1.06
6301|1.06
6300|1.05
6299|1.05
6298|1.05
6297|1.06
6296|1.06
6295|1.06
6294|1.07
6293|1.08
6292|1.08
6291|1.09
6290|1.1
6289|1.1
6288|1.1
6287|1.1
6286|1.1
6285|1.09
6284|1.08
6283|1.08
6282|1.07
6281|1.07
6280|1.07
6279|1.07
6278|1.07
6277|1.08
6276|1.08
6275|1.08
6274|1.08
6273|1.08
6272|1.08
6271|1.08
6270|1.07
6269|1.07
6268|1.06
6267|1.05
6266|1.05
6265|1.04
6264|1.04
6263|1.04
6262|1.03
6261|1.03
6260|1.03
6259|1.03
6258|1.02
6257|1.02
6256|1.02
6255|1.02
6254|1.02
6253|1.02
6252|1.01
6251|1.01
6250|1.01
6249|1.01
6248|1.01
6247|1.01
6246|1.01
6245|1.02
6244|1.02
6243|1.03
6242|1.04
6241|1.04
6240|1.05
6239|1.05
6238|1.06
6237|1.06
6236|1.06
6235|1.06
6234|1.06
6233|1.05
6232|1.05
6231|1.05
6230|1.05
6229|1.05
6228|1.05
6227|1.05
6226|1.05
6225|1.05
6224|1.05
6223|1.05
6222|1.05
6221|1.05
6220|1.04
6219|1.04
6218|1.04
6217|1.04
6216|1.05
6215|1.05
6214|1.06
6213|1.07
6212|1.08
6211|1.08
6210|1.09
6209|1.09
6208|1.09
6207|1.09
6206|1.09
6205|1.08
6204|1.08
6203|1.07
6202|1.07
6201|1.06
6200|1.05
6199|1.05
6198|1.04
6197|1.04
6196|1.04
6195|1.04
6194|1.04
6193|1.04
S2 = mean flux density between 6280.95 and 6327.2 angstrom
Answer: 1.08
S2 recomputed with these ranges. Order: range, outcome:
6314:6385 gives 1.09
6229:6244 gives 1.05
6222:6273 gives 1.04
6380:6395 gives 1.1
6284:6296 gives 1.09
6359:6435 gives 1.1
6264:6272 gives 1.06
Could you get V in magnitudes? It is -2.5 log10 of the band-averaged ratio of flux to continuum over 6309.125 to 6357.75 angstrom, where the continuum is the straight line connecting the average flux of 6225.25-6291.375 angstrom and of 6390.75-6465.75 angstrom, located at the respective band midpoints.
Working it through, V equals -0.01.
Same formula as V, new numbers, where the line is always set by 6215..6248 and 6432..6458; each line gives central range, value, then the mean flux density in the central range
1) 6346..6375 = 0.00 mag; 1.09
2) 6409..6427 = 0.01 mag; 1.1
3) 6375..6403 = 0.00 mag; 1.1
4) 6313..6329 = 0.00 mag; 1.08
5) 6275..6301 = -0.01 mag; 1.08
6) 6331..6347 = -0.03 mag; 1.11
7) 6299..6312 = 0.00 mag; 1.07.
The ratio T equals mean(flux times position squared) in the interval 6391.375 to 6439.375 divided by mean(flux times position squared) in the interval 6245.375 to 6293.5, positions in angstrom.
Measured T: 1.11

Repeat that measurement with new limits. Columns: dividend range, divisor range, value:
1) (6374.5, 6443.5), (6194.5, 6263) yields 1.12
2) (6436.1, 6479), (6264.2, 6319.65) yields 1.10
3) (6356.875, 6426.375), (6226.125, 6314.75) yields 1.08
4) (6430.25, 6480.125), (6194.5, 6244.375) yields 1.15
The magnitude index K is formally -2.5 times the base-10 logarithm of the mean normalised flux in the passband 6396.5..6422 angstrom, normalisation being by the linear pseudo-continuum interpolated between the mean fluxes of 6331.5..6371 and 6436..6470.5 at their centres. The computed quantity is 0.00 mag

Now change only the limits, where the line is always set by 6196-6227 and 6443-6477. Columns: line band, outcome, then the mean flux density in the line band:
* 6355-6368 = 0.04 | 1.06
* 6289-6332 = 0.01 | 1.08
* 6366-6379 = -0.01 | 1.11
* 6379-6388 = 0.02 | 1.08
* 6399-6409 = -0.01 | 1.11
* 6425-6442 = -0.02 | 1.13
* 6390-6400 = -0.01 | 1.12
